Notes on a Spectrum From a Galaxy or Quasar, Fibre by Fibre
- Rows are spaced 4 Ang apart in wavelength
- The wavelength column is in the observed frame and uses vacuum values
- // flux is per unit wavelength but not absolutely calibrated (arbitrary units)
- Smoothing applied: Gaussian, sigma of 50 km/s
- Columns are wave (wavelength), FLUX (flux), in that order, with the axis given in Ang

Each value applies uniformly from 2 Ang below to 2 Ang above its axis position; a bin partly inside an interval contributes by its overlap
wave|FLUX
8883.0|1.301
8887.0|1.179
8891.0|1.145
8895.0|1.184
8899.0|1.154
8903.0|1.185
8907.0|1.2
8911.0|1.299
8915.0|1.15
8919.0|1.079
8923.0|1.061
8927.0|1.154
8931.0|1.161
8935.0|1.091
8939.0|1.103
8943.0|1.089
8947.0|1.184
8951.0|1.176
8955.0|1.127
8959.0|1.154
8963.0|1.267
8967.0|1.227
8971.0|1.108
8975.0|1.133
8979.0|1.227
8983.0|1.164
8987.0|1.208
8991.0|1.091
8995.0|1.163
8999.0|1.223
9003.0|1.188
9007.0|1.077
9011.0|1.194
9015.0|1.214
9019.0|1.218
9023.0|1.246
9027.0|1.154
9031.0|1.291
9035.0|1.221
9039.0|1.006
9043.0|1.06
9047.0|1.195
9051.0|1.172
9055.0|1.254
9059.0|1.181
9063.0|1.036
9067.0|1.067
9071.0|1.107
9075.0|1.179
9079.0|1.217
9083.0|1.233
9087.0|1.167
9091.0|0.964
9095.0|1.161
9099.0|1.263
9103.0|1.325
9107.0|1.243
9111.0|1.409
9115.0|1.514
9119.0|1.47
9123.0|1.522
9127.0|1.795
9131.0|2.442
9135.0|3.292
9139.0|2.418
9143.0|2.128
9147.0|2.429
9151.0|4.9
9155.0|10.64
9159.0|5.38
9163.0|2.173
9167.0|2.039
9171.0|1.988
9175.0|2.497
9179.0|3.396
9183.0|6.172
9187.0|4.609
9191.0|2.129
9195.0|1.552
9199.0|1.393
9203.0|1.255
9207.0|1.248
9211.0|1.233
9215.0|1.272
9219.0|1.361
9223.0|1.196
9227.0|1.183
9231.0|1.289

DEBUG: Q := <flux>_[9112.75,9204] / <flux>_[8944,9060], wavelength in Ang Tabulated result 2.57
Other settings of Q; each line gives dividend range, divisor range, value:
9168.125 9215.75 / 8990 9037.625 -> 2.03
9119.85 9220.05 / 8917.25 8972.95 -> 2.49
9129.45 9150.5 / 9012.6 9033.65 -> 2.22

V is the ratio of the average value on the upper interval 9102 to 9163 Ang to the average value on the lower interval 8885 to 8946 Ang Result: 2.55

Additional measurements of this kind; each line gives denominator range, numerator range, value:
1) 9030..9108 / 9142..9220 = 2.59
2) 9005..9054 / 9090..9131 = 1.22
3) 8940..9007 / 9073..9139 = 1.32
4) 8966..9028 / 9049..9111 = 1.00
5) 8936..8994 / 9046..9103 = 1.00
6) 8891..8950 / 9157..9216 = 2.24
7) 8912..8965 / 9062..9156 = 1.75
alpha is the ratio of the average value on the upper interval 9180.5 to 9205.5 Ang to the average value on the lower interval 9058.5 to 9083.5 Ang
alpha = 2.5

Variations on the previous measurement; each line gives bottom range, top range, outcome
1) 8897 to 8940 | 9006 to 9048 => 1.02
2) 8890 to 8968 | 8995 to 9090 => 1.01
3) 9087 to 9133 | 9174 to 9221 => 1.61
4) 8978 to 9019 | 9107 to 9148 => 1.70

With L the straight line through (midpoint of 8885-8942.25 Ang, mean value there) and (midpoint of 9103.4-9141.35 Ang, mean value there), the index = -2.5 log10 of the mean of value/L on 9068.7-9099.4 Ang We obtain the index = 0.45 mag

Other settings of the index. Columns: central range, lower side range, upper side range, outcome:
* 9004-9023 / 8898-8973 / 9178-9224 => 0.24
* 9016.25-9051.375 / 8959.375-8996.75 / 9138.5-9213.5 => 0.41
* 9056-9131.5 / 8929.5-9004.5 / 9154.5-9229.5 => 0.45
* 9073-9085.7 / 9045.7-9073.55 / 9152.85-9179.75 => 0.36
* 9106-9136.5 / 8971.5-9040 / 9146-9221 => 0.30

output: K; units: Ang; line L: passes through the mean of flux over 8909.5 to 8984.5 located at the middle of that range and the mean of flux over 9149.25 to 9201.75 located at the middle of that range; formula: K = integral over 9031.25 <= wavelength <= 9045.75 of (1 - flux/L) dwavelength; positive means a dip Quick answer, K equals 7.0 Ang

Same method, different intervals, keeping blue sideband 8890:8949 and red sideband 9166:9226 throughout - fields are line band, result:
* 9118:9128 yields 1.8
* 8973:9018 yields 8.3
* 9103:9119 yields 4.2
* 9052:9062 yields 2.9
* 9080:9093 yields 4.8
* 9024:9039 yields 3.6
